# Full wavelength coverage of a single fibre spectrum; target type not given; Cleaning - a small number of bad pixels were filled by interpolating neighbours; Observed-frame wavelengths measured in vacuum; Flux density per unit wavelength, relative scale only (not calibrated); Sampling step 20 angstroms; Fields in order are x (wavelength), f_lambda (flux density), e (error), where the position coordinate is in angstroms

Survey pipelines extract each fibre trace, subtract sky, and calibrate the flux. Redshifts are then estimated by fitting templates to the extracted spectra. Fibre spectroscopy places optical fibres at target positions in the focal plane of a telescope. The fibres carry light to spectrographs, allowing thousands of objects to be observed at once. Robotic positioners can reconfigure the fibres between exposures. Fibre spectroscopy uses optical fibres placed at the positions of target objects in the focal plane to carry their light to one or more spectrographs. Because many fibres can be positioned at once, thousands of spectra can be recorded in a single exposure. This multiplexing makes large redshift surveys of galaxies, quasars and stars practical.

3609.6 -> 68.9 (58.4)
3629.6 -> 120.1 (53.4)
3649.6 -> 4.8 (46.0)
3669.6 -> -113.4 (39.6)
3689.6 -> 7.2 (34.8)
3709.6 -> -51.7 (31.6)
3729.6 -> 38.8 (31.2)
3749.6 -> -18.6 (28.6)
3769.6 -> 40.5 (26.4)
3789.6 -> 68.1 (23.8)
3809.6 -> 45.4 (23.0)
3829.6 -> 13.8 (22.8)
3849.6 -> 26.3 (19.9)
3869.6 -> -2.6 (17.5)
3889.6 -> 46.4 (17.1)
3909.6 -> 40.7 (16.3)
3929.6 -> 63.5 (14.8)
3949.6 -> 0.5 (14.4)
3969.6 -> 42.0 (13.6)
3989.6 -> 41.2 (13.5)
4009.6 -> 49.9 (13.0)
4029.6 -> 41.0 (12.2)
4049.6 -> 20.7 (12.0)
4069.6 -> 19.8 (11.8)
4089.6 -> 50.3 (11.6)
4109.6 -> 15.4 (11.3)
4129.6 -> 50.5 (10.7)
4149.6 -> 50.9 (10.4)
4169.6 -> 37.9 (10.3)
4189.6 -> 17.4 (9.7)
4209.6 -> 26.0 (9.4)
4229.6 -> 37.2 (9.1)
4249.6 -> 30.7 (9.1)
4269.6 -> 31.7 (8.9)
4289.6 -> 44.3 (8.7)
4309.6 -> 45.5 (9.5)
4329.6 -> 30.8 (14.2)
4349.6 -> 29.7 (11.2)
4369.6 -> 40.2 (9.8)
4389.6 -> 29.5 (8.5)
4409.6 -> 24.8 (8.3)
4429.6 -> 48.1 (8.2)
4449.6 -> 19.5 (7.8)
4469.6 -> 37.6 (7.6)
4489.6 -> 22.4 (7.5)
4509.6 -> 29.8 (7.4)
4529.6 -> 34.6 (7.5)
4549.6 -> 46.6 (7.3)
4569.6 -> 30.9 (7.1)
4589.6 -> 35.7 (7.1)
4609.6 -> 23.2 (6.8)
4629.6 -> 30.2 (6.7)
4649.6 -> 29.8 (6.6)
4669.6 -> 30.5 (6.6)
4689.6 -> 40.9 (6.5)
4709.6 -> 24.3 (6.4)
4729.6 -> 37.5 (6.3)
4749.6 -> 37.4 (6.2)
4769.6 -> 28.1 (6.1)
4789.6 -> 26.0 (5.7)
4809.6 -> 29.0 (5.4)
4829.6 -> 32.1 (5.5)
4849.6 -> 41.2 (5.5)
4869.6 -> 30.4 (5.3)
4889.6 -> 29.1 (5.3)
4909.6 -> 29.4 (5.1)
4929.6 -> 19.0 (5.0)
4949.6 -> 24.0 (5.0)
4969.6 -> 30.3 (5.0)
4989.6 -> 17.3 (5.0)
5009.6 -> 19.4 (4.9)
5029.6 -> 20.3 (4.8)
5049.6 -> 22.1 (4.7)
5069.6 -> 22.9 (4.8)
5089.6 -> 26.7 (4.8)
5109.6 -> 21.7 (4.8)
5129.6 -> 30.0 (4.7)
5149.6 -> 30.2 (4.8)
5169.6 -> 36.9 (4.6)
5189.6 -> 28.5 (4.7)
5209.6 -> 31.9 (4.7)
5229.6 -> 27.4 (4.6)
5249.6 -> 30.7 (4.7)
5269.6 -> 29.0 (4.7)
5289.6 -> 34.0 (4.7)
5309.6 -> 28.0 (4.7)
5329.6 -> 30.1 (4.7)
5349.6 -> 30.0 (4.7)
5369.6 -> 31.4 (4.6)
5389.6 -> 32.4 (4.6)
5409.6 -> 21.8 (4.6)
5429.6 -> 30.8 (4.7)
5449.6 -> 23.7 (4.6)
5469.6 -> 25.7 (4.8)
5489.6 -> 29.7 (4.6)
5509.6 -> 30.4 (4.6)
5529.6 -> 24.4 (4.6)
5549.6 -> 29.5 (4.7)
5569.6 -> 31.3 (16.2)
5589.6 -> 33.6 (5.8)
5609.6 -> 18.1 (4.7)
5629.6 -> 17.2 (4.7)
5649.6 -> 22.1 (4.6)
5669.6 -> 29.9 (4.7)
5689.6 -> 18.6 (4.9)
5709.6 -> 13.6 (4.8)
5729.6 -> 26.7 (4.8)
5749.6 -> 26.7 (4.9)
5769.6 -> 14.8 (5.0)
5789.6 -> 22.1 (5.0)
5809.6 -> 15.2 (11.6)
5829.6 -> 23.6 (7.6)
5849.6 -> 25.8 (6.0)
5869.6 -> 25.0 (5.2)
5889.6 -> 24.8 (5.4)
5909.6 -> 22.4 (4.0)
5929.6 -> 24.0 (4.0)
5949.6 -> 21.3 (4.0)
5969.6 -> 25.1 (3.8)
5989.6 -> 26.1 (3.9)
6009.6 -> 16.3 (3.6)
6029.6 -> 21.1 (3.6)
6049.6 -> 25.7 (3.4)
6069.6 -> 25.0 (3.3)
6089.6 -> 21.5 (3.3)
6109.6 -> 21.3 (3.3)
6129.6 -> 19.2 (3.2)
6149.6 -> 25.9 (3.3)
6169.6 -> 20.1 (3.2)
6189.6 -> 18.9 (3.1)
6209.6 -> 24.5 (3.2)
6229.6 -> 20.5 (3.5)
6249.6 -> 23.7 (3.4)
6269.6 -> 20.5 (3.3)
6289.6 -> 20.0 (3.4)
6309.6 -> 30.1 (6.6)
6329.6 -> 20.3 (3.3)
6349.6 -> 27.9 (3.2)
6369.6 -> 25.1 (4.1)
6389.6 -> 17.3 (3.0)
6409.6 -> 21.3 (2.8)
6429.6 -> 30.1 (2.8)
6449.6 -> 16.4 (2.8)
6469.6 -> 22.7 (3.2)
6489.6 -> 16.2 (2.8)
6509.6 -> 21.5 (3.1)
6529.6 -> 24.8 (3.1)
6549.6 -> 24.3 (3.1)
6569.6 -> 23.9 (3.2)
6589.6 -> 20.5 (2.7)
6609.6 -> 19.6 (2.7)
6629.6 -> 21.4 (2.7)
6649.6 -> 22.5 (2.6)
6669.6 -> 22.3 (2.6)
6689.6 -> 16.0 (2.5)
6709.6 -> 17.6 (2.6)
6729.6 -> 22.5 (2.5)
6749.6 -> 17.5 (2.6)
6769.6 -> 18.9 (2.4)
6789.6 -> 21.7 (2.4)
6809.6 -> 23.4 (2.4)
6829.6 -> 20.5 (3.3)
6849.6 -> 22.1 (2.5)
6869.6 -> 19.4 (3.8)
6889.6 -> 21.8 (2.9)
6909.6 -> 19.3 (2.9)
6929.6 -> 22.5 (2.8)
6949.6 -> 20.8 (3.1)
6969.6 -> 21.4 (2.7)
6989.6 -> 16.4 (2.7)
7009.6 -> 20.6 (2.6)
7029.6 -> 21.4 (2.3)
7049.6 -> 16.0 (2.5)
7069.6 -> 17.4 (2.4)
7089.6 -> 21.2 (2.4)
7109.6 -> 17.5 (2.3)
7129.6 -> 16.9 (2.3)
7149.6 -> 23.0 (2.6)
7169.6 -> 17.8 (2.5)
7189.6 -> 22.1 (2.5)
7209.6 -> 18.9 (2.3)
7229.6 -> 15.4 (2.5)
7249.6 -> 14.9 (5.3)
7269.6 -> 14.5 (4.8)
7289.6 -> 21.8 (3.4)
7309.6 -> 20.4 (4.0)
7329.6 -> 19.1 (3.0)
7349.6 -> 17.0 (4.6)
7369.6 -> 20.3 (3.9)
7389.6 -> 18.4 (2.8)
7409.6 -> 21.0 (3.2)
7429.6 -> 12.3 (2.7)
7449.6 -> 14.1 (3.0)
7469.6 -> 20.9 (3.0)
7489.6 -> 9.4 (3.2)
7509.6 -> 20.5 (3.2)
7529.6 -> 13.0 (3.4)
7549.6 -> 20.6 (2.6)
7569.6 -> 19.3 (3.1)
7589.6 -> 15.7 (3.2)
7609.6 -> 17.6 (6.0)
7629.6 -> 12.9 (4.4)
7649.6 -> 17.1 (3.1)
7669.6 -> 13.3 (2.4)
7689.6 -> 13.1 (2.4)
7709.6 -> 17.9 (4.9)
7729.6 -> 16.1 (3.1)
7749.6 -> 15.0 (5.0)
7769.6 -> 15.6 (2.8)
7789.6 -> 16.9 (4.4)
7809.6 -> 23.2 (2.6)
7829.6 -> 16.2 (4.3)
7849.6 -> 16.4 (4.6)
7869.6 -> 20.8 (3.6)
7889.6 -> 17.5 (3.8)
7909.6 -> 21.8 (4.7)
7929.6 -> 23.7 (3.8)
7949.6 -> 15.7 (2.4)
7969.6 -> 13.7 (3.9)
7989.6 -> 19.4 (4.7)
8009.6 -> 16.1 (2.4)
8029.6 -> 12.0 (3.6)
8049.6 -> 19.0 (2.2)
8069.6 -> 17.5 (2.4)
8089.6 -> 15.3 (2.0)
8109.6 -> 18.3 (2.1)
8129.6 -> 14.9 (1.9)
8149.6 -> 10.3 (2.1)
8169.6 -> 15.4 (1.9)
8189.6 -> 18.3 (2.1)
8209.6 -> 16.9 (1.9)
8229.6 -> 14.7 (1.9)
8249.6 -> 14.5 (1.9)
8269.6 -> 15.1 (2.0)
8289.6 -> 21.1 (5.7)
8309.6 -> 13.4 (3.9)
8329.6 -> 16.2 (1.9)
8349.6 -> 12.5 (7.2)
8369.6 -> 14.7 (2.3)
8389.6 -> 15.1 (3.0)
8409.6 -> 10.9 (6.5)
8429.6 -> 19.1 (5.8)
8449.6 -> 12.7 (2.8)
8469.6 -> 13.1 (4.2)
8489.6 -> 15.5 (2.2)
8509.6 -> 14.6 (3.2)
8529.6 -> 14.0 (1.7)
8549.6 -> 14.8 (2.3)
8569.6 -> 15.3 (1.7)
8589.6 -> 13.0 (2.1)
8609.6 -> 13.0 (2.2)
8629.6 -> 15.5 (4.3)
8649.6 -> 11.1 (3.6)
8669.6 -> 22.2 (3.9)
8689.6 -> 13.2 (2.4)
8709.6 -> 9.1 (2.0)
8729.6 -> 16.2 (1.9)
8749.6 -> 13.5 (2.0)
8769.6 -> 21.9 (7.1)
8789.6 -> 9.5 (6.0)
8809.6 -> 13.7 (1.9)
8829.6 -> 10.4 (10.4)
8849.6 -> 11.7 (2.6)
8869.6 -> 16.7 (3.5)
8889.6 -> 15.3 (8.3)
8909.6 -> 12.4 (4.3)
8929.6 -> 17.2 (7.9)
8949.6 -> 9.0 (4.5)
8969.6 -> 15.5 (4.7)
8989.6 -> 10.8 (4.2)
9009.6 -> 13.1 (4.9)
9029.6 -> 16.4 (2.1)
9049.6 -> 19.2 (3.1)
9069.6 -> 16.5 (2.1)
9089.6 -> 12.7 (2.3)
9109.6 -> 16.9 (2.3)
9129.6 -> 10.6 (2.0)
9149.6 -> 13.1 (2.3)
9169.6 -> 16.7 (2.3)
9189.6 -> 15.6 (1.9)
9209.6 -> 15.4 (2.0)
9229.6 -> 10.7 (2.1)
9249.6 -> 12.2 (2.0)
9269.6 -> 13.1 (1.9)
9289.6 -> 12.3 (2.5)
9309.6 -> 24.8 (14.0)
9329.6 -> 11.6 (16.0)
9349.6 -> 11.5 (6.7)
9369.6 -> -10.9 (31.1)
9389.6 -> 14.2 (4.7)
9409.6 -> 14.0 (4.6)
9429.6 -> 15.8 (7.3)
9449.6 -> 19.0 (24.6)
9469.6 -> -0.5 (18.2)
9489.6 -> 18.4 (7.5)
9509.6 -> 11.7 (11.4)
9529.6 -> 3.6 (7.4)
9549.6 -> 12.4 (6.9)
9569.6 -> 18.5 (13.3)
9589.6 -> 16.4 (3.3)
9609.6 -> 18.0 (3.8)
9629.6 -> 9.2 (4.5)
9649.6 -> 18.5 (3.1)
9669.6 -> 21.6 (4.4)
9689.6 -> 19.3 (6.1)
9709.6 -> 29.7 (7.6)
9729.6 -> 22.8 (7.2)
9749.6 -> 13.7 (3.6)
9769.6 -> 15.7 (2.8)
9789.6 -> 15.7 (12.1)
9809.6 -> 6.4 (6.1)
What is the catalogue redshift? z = 0.026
